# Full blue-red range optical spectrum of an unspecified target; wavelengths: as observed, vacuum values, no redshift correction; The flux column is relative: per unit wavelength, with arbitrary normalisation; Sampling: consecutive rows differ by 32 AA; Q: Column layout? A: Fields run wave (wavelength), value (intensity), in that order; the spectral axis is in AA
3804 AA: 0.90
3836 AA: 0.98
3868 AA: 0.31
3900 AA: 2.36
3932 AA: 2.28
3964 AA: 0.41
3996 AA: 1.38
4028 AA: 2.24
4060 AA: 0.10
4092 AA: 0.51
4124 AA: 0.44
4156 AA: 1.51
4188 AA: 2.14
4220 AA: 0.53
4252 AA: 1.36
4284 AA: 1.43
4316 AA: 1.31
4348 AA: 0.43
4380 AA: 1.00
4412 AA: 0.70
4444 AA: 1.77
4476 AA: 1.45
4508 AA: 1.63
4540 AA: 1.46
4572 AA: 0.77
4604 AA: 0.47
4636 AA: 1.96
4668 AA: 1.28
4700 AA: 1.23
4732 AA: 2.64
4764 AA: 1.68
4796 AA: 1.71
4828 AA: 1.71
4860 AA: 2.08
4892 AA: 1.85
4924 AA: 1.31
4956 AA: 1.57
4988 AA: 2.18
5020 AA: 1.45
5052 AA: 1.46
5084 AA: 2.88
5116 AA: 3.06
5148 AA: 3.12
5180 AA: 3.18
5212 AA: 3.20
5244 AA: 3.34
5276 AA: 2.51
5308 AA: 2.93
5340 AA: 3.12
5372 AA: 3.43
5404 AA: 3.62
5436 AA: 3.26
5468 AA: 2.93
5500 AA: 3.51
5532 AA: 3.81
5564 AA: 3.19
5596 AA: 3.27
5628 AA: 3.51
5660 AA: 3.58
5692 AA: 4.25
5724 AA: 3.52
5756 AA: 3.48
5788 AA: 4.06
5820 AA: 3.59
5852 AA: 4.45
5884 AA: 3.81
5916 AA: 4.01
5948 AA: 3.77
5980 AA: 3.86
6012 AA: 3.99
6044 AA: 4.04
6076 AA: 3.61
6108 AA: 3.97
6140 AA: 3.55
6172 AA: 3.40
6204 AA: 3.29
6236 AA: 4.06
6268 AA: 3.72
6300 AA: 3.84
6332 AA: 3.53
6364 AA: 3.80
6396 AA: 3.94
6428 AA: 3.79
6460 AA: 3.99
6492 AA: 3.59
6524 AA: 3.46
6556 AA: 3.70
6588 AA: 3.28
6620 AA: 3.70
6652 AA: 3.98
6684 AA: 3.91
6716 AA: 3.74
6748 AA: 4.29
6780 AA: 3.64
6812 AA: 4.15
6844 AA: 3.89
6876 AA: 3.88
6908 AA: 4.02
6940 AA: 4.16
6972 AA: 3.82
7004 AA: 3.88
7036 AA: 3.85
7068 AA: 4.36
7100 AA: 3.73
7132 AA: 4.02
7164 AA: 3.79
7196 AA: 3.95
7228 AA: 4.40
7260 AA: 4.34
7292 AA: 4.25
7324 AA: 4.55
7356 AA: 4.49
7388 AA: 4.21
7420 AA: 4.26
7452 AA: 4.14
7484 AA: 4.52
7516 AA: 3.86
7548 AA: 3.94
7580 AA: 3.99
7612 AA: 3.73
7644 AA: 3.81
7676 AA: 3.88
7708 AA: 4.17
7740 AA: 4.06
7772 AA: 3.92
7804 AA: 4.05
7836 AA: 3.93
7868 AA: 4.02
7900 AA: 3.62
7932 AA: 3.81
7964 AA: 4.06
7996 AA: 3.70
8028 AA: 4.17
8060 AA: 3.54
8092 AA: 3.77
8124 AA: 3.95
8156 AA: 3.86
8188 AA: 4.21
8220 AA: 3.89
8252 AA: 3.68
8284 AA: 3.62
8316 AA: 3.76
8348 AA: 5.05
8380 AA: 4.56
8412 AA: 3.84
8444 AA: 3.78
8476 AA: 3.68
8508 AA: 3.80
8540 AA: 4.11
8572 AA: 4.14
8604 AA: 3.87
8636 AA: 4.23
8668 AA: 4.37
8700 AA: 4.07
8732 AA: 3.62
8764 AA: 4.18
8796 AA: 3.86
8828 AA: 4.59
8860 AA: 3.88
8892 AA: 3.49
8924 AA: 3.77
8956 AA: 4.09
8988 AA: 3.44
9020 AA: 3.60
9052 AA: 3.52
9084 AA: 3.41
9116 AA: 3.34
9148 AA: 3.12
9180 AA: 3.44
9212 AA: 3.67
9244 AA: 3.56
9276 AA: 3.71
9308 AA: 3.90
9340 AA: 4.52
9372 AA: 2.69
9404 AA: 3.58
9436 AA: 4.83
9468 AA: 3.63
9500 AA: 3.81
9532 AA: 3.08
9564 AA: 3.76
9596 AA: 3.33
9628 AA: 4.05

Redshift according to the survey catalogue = 0.27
